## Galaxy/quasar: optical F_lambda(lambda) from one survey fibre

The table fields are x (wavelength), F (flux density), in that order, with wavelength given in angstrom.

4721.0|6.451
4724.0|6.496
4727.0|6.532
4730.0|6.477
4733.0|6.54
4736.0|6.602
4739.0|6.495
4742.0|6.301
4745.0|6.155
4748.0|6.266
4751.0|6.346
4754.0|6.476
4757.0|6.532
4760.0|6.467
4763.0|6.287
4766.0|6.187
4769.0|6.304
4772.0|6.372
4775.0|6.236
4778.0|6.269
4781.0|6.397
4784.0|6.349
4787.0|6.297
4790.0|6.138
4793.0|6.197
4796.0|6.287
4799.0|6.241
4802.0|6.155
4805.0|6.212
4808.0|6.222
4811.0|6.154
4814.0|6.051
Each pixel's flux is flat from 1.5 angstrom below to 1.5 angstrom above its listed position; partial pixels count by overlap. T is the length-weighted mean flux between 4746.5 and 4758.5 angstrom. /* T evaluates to 6.41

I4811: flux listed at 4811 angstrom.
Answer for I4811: 6.154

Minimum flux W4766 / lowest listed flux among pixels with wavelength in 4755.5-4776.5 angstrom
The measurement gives 6.187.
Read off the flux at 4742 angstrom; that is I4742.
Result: 6.301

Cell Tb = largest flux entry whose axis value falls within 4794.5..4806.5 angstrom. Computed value 6.287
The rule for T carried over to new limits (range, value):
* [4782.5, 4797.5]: 6.25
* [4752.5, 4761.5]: 6.49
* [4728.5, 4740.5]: 6.53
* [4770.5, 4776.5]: 6.3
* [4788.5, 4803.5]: 6.2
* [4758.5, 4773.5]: 6.32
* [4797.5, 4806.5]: 6.2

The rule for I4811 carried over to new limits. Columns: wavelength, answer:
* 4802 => 6.155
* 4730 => 6.477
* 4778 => 6.269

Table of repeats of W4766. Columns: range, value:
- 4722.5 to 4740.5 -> 6.477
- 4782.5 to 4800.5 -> 6.138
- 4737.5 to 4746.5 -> 6.155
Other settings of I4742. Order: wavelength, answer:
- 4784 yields 6.349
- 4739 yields 6.495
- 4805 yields 6.212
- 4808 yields 6.222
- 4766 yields 6.187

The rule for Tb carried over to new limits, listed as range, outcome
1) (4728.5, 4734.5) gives 6.54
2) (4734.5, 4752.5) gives 6.602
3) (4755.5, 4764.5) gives 6.532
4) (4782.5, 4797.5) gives 6.349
